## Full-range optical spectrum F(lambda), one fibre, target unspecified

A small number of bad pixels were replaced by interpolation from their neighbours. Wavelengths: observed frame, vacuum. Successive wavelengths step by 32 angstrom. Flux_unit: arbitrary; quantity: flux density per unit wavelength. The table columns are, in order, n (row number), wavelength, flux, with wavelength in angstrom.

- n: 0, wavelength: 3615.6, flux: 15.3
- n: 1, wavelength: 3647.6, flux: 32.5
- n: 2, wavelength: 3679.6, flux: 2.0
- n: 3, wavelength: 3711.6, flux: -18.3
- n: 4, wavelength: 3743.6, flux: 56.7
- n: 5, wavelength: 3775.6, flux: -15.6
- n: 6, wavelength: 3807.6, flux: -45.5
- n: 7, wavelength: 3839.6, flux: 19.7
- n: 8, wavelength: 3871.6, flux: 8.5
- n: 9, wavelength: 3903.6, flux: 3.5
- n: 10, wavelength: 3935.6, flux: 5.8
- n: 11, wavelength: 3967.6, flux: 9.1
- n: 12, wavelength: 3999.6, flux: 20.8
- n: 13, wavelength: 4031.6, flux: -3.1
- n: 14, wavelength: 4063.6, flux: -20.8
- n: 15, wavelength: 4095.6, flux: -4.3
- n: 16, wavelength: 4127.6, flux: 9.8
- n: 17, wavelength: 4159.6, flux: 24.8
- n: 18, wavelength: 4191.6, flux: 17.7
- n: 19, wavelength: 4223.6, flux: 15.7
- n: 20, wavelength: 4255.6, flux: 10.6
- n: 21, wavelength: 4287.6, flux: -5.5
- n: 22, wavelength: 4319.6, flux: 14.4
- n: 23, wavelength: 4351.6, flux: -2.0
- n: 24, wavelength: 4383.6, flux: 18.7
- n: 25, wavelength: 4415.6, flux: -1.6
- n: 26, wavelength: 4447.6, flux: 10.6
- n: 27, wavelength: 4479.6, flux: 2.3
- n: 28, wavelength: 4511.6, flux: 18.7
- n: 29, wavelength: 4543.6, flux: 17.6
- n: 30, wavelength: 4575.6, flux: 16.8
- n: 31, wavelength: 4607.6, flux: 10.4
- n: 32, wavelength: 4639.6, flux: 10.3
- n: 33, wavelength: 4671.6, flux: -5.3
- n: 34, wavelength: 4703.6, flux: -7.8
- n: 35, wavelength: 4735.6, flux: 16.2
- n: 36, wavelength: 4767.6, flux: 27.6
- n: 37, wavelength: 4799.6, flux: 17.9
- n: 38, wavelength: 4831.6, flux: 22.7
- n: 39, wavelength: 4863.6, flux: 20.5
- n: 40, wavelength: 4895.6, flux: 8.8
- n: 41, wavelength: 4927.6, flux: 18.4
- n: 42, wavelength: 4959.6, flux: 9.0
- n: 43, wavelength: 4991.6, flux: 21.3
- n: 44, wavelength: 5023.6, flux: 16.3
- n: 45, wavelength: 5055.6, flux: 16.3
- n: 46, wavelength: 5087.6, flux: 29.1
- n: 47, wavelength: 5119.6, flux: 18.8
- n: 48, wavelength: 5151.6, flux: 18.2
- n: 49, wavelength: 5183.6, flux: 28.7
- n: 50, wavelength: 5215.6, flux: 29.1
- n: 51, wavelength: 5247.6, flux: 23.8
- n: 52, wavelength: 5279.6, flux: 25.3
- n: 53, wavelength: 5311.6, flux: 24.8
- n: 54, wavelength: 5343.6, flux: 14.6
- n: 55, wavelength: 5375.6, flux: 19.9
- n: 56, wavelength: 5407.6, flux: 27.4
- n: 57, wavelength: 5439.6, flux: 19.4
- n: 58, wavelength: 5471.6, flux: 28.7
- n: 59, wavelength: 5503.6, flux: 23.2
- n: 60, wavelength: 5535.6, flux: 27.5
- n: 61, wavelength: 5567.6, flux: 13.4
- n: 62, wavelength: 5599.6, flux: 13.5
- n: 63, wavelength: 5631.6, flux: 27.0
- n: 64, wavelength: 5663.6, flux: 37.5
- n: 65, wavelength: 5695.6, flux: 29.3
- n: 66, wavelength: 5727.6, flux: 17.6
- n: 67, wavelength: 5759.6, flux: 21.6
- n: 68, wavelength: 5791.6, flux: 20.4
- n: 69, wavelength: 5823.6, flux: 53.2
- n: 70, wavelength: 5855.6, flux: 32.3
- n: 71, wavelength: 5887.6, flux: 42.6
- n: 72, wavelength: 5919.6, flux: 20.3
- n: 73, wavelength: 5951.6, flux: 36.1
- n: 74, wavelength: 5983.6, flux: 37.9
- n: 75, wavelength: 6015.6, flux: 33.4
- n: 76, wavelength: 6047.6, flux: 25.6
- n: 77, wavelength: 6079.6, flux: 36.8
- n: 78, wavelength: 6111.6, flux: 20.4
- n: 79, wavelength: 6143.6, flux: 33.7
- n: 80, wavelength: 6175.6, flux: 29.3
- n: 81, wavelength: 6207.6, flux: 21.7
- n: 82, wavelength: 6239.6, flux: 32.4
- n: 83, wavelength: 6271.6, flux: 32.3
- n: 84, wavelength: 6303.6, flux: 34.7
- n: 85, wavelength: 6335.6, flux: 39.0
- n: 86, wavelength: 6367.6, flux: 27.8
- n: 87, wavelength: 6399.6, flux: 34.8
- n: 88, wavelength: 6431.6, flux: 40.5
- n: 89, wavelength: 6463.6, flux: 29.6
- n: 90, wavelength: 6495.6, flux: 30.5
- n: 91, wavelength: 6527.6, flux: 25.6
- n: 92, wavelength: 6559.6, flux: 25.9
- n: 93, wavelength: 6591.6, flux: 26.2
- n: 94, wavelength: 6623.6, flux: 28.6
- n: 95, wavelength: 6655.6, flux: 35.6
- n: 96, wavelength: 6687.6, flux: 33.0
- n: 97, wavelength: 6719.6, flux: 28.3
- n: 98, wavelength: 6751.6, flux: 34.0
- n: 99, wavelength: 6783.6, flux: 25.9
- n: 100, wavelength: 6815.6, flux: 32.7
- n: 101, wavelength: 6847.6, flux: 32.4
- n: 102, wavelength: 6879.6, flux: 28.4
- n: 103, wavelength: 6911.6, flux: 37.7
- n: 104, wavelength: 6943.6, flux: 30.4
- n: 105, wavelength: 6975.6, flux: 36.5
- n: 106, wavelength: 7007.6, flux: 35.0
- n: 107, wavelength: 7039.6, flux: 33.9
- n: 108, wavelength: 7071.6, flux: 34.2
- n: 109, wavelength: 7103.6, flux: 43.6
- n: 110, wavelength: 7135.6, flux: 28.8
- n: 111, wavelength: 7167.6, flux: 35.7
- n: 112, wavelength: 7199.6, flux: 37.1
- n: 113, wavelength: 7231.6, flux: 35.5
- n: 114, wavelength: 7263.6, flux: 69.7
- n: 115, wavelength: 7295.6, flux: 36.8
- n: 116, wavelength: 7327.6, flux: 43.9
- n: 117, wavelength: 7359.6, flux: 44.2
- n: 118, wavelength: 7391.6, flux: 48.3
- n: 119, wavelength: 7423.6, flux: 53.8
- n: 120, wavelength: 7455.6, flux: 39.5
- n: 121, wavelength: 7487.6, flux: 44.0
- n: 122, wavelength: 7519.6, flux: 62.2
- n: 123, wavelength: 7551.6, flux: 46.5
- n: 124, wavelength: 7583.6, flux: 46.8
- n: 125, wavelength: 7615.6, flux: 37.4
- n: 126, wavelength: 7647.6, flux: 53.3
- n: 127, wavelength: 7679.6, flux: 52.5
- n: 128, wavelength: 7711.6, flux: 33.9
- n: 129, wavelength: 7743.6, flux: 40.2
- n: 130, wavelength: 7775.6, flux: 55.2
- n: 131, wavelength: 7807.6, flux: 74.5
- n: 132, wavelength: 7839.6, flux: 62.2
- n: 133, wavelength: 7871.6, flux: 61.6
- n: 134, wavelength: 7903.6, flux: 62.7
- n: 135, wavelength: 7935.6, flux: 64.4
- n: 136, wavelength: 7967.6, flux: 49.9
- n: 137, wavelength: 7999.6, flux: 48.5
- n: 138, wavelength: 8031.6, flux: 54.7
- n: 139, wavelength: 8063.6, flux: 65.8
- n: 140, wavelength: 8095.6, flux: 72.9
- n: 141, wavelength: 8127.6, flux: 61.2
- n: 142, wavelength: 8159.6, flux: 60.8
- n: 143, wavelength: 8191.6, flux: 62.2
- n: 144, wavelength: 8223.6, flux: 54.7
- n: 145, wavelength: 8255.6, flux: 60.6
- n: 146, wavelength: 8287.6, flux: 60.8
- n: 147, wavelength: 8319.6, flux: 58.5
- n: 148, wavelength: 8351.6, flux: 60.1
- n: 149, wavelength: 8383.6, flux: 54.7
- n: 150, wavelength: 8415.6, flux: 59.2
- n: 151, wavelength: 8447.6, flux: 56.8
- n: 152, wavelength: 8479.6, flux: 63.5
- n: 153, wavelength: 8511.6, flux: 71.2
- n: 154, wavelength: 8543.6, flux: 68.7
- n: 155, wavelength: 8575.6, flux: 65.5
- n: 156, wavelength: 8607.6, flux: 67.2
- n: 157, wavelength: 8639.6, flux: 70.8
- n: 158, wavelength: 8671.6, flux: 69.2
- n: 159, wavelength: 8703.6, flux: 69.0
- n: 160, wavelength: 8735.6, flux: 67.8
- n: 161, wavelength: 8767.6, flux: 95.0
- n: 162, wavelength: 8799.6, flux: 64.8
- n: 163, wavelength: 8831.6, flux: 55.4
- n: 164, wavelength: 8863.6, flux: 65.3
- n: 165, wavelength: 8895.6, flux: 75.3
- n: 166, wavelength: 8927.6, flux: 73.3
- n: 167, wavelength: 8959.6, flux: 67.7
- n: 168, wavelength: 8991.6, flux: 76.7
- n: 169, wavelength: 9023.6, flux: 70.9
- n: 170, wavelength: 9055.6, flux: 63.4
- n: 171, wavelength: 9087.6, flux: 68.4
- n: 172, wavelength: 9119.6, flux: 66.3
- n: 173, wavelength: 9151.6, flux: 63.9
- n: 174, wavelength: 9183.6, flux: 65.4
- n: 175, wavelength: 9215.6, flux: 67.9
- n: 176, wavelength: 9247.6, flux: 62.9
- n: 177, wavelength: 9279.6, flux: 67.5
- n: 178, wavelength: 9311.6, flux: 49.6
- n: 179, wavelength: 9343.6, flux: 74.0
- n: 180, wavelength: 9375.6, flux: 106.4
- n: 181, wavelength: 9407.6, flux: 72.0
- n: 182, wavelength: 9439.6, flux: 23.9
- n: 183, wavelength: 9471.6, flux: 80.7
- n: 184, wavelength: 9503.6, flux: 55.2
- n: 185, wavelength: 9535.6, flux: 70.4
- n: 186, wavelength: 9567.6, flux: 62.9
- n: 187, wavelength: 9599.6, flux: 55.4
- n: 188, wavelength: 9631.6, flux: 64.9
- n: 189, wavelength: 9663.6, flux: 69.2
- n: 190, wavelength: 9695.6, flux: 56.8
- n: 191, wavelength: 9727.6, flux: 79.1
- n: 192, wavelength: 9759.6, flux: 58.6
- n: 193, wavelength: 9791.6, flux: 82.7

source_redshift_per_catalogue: 0.95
